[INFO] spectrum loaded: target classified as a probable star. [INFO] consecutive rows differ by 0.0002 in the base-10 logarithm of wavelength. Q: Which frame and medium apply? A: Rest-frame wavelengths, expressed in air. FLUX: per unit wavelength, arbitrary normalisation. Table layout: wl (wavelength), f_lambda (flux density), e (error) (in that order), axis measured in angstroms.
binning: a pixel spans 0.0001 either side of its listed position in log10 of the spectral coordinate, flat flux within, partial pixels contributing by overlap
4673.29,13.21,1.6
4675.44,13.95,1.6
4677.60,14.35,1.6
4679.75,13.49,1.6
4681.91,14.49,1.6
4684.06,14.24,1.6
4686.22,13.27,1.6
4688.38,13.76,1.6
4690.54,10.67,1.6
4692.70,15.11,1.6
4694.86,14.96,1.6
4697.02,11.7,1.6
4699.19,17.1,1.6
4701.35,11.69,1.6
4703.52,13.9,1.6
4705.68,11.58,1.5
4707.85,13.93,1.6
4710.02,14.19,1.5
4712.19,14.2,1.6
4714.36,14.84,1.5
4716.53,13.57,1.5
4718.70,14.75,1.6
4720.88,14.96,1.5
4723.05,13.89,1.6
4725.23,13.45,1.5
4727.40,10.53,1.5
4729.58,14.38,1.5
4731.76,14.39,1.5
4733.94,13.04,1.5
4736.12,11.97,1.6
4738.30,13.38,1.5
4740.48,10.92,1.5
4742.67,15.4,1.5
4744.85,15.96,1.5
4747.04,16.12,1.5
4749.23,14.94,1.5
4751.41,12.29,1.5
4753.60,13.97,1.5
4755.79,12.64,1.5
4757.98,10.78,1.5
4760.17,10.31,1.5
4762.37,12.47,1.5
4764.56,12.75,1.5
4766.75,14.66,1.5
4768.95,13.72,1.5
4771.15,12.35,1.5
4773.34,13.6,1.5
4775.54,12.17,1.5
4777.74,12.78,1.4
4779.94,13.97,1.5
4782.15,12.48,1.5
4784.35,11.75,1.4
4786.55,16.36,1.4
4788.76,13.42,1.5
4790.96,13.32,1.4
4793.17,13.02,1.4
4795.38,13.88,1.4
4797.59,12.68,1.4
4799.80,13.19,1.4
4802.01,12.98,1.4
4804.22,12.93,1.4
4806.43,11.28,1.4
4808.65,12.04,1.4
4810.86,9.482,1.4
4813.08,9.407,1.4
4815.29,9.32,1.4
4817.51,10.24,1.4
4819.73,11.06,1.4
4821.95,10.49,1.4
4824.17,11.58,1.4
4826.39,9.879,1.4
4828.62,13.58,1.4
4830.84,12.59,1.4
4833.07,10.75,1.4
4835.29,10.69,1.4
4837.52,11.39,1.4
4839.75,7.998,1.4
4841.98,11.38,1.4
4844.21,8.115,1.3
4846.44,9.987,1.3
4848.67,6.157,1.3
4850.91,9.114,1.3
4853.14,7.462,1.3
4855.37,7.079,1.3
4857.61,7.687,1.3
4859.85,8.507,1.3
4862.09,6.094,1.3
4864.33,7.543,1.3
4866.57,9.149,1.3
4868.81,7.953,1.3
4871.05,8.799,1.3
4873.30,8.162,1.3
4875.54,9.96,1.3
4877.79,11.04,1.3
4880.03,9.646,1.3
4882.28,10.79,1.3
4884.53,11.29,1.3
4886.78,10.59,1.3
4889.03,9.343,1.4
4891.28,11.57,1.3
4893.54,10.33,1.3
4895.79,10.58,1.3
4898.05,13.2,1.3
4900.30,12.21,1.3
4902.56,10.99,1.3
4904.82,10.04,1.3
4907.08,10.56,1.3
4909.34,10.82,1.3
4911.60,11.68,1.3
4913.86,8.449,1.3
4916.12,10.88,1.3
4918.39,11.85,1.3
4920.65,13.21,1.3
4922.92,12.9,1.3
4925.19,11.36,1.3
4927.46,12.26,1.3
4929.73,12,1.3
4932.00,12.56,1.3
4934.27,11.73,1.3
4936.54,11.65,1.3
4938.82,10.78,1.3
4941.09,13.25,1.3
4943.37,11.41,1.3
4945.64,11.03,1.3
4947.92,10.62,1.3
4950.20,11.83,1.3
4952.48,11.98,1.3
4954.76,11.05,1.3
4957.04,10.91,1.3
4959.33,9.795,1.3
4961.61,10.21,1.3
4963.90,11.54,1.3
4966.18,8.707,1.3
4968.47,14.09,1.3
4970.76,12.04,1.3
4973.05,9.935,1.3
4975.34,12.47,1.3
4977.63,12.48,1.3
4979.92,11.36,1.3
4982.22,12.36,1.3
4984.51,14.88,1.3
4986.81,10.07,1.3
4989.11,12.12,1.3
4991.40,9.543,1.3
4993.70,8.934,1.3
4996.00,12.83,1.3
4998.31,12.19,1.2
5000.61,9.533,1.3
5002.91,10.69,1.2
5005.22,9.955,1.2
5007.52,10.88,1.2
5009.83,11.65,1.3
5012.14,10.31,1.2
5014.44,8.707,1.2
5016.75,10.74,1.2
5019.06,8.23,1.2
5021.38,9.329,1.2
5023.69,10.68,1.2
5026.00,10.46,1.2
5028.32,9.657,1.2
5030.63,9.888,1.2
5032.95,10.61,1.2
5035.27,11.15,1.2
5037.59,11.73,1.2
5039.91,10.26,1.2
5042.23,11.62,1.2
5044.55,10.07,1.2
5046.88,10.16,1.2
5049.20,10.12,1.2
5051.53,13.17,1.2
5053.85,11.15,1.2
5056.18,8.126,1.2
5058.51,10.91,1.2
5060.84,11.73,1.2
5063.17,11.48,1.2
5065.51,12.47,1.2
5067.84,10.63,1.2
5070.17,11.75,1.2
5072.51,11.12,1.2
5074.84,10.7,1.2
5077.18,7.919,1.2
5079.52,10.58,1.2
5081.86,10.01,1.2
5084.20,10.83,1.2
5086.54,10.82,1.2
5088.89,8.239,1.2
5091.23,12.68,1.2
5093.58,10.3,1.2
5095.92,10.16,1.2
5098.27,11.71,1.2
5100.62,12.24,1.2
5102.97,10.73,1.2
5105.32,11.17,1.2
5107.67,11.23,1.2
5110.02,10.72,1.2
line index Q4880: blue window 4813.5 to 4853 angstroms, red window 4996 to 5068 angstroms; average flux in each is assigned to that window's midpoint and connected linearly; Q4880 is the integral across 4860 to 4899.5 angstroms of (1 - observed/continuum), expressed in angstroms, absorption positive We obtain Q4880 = 2.0 angstroms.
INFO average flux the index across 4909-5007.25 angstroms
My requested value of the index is 11.4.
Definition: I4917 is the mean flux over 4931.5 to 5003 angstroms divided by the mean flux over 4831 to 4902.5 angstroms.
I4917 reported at 1.2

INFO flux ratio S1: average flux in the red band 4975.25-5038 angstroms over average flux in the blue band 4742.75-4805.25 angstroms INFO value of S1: 0.8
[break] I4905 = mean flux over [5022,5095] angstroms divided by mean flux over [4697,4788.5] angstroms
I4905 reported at 0.8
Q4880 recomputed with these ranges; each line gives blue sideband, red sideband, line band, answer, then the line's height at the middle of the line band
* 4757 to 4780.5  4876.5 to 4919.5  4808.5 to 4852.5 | 6.0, 11.8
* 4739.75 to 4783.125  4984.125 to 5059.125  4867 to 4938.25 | 5.2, 11.8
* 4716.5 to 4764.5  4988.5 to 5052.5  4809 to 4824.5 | 2.9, 12.6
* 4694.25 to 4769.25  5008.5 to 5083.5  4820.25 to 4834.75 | 1.4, 12.6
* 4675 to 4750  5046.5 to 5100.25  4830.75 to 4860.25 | 8.3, 12.7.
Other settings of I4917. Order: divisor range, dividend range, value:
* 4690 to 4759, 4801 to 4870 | 0.72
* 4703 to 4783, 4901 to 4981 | 0.85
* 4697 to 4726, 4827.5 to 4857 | 0.70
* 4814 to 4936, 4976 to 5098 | 1.04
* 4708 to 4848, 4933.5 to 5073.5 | 0.88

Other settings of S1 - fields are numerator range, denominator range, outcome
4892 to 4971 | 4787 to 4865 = 1.08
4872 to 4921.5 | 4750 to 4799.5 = 0.83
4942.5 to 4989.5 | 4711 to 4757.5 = 0.83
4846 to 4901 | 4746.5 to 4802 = 0.71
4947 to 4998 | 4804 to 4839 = 1.04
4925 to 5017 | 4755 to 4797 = 0.87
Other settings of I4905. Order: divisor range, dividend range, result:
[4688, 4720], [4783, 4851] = 0.82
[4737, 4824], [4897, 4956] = 0.91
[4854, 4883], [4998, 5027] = 1.19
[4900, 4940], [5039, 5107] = 0.94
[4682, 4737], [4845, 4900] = 0.68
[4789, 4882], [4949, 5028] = 1.07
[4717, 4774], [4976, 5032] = 0.80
